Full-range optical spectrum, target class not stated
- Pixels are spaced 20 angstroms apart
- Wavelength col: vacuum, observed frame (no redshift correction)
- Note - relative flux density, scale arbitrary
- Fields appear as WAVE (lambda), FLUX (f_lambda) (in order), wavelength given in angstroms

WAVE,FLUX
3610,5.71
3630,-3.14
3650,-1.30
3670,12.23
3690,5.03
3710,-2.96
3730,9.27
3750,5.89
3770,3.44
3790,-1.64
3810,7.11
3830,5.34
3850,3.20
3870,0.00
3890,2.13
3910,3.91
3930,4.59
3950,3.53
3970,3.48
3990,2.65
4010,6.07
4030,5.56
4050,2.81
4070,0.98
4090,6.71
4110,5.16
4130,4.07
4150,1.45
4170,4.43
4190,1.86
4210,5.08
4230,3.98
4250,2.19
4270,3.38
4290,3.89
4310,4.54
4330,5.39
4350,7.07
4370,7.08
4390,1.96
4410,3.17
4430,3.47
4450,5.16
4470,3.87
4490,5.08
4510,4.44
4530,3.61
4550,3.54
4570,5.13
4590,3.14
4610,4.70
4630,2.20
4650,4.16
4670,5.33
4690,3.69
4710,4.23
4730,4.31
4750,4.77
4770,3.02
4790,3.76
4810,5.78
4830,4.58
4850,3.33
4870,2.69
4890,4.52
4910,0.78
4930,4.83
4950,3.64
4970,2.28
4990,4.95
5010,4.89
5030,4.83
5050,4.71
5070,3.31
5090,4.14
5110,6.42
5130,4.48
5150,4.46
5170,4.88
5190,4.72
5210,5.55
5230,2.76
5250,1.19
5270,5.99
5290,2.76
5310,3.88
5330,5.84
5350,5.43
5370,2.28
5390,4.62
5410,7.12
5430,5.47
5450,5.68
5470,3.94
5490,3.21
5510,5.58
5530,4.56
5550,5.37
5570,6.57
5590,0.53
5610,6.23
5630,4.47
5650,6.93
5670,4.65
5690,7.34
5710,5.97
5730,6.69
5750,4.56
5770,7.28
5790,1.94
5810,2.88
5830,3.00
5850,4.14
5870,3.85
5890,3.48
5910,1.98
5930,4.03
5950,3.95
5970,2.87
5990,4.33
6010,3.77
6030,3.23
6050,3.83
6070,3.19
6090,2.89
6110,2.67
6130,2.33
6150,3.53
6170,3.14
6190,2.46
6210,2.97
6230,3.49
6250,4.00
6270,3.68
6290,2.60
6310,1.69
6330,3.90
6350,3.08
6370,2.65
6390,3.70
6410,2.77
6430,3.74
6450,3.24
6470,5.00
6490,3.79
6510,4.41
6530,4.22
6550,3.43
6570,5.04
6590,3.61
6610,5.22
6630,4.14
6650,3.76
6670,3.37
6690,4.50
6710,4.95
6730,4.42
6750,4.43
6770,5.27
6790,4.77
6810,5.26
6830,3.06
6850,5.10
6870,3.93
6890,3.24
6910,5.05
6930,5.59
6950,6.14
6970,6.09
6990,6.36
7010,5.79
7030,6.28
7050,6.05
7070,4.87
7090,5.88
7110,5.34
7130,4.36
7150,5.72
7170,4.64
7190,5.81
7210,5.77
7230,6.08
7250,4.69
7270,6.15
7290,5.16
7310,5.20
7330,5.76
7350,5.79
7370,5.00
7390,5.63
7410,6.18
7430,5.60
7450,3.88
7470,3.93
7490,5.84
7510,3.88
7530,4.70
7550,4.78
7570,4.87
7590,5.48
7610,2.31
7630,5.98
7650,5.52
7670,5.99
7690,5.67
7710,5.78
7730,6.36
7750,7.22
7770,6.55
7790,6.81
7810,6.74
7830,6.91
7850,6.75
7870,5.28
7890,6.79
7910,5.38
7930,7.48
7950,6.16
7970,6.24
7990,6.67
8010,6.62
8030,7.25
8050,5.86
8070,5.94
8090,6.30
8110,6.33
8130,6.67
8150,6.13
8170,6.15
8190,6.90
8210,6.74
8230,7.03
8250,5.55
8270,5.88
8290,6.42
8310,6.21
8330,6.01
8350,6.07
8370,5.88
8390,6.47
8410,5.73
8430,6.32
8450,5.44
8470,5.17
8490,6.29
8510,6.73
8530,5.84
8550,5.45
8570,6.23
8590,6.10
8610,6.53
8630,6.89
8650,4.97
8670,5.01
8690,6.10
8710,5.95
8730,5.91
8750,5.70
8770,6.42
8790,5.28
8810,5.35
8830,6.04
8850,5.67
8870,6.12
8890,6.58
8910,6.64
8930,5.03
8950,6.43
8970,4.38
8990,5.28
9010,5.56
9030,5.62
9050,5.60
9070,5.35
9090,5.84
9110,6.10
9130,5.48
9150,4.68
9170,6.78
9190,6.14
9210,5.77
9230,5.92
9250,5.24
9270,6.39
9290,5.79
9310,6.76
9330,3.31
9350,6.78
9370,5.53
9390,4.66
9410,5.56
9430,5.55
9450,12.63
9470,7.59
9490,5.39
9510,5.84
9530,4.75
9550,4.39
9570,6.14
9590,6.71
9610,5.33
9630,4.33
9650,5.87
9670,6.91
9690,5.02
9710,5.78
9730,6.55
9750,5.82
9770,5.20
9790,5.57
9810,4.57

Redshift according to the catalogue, 0.735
